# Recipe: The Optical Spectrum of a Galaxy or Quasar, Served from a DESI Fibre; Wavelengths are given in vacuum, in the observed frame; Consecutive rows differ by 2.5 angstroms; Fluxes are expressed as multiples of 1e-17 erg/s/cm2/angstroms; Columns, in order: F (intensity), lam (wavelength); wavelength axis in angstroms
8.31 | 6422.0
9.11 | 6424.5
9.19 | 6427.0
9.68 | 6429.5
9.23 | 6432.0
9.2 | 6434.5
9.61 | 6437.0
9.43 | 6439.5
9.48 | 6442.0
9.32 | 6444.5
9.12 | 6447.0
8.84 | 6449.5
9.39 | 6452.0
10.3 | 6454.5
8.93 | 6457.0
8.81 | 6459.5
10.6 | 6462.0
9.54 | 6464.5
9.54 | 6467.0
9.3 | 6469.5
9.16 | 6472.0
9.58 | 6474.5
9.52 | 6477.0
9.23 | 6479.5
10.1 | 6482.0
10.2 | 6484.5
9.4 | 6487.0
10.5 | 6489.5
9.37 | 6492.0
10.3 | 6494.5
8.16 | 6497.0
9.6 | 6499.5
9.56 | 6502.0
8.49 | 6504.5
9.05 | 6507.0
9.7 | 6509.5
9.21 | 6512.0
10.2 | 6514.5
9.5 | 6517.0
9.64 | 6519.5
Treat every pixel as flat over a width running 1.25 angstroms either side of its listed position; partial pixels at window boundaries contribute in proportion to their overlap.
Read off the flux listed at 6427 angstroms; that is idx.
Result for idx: 9.19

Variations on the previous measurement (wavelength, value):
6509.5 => 9.7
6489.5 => 10.5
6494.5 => 10.3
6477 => 9.52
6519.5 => 9.64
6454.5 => 10.3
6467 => 9.54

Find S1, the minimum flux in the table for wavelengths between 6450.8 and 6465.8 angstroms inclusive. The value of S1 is 8.81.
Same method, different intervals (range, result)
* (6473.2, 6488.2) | 9.23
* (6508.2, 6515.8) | 9.21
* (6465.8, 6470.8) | 9.3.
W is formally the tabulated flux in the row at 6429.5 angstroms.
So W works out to 9.68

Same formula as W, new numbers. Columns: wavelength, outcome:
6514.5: 10.2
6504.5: 8.49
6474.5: 9.58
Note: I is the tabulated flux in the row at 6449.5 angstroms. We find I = 8.84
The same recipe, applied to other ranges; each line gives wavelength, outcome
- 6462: 10.6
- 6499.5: 9.6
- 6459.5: 8.81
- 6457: 8.93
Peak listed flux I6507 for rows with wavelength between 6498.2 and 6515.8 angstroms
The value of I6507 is 10.2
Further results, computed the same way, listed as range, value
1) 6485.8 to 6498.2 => 10.5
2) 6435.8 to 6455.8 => 10.3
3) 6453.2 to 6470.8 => 10.6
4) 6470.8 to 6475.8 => 9.58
